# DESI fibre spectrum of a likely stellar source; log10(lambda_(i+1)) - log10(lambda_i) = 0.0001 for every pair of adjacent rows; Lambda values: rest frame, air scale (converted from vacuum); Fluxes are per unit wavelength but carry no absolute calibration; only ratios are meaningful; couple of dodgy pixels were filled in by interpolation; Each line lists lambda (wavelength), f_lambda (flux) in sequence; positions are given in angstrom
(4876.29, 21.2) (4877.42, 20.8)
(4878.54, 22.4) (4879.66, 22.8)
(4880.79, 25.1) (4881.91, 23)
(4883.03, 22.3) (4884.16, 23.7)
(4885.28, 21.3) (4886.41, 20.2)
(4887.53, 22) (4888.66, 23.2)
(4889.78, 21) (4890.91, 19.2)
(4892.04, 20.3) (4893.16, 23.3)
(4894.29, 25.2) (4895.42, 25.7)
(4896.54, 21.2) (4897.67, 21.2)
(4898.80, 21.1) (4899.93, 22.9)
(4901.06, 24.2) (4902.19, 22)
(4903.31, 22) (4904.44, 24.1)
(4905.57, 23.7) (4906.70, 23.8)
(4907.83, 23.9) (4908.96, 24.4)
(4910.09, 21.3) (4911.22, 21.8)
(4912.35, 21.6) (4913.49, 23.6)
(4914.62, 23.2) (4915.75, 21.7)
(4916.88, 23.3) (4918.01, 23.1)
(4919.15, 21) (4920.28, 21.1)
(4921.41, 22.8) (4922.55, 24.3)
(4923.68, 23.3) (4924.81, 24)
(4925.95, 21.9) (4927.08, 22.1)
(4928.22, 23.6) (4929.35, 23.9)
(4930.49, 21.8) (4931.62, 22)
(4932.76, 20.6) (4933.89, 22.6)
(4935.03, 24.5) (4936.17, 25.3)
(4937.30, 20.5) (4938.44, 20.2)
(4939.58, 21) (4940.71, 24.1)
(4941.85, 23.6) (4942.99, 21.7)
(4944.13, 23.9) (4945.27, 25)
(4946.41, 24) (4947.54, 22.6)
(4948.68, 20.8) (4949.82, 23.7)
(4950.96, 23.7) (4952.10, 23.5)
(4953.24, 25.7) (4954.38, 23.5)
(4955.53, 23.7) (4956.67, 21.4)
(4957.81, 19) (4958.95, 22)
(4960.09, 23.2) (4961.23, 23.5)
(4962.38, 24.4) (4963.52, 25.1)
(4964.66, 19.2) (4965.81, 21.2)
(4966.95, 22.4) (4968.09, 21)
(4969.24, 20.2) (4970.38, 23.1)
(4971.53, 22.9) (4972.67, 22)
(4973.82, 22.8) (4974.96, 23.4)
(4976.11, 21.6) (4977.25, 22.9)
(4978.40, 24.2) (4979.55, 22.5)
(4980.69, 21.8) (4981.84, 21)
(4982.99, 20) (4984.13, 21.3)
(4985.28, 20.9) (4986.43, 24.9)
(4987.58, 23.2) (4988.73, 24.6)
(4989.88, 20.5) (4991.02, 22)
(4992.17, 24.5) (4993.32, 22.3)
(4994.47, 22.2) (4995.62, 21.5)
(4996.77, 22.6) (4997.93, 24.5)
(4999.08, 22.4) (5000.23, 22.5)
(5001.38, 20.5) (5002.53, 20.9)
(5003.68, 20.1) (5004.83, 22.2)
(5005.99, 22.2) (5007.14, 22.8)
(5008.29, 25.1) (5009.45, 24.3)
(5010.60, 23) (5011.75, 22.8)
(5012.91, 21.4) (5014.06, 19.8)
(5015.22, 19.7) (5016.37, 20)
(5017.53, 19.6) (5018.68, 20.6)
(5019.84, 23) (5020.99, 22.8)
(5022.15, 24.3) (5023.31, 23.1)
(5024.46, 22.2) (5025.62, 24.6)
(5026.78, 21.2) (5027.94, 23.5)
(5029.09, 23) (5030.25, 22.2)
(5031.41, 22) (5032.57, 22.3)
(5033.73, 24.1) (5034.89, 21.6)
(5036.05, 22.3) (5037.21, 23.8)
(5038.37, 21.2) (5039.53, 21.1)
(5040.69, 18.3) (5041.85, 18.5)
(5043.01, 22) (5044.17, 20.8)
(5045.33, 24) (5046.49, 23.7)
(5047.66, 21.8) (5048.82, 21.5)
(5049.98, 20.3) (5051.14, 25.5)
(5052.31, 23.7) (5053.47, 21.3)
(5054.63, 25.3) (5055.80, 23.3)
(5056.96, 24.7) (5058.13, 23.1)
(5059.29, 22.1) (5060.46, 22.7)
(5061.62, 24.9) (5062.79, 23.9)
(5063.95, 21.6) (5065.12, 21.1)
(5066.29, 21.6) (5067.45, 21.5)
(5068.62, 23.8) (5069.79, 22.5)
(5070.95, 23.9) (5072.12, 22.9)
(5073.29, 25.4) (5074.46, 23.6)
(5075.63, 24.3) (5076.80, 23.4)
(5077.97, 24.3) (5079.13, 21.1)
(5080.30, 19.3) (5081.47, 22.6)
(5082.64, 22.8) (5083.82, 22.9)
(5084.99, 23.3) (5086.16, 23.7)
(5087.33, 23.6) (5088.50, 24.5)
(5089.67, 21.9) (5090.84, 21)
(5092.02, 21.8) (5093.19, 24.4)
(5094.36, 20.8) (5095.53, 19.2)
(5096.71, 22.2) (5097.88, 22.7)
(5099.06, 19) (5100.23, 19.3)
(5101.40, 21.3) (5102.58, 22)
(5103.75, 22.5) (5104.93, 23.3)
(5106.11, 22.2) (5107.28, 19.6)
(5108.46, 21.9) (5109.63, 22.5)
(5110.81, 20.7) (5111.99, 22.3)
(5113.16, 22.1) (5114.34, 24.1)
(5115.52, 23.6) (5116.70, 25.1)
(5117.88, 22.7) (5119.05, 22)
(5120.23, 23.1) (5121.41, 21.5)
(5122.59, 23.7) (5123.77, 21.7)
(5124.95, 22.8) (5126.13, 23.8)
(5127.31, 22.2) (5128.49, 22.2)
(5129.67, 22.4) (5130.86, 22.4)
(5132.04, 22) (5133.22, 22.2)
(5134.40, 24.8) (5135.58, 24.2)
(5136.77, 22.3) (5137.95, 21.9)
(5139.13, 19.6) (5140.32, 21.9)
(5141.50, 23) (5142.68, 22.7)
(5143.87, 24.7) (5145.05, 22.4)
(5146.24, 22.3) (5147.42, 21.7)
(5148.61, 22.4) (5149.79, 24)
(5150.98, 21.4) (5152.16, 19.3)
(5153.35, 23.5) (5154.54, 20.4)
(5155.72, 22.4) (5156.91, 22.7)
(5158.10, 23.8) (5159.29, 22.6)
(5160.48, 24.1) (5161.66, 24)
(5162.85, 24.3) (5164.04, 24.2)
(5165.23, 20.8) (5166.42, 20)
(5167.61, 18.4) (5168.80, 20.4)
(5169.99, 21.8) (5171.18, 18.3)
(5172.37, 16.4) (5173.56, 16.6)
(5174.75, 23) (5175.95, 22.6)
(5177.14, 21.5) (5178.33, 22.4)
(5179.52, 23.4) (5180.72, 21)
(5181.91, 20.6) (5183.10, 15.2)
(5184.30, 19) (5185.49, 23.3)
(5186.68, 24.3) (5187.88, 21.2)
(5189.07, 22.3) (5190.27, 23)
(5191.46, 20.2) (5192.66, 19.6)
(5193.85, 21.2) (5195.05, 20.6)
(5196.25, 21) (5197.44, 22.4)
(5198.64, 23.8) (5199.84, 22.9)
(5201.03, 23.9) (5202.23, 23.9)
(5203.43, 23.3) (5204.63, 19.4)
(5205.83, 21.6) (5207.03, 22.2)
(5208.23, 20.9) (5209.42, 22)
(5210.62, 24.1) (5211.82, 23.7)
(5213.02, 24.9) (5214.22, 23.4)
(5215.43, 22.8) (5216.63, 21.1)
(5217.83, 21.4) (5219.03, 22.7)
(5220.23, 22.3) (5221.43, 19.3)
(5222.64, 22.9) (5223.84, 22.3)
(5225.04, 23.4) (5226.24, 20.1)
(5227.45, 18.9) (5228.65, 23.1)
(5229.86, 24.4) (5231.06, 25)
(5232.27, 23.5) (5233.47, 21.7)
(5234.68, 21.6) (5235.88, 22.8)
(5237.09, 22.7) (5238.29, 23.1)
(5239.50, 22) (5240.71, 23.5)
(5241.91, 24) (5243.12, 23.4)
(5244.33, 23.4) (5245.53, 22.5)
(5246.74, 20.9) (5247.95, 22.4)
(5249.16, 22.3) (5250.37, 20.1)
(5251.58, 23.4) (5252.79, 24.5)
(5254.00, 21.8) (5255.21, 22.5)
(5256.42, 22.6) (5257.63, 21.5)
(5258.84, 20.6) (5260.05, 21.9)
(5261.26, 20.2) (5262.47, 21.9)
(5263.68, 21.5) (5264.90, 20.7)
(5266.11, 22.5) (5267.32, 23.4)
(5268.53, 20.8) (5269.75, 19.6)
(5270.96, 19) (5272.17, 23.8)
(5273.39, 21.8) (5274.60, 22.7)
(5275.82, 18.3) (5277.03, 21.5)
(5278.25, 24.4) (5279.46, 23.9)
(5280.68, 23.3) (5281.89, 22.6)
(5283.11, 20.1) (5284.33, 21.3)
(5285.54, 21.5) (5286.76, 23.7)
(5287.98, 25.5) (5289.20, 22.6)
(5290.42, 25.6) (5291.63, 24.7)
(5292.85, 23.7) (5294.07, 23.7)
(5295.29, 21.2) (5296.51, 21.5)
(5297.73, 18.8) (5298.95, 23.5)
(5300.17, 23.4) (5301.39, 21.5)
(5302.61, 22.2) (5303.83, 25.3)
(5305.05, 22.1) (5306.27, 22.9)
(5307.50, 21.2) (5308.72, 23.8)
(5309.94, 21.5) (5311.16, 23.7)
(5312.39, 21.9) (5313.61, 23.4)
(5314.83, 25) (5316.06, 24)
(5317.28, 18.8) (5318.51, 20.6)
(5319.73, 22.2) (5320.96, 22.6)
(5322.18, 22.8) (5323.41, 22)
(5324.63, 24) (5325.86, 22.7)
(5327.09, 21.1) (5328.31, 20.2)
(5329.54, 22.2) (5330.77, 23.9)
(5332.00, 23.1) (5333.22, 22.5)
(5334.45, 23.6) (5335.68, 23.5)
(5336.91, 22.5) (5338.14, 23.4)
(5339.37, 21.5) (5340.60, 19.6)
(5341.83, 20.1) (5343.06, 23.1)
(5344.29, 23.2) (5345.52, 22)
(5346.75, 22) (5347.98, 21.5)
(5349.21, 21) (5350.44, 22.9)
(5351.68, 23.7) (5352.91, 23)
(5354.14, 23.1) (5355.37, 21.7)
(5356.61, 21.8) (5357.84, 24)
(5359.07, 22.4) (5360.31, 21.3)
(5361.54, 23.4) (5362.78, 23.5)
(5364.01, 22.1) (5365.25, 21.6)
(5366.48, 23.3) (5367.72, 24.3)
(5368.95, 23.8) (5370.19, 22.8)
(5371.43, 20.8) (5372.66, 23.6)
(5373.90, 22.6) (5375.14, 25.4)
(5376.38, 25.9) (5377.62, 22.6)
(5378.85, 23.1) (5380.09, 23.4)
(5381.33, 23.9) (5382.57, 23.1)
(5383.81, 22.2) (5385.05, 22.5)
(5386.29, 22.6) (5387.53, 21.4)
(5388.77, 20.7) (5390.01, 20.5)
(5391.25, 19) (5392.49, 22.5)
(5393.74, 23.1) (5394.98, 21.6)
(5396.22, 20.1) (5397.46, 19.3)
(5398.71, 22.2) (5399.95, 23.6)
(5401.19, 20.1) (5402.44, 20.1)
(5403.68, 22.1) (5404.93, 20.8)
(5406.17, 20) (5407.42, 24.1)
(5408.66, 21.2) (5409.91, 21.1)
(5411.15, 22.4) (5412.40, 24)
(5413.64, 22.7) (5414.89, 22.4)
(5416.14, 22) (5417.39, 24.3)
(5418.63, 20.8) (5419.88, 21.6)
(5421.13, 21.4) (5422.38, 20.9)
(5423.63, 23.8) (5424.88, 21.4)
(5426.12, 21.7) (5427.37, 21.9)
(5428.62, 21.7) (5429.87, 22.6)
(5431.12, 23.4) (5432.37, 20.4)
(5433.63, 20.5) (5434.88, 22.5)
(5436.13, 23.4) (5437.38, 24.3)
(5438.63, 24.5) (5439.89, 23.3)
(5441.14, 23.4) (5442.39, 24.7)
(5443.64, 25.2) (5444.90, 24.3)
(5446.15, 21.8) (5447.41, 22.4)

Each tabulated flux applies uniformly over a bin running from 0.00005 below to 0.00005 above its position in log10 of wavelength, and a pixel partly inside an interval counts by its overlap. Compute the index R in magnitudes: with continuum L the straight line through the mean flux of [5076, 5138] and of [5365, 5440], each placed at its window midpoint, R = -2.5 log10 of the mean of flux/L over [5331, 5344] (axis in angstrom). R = 0.00 mag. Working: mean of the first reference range 22.4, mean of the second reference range 22.3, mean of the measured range 22.4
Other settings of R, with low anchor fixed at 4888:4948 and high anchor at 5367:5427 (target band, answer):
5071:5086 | -0.02 mag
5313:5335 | -0.01 mag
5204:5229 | 0.02 mag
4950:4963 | -0.02 mag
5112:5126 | -0.02 mag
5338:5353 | 0.01 mag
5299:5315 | -0.03 mag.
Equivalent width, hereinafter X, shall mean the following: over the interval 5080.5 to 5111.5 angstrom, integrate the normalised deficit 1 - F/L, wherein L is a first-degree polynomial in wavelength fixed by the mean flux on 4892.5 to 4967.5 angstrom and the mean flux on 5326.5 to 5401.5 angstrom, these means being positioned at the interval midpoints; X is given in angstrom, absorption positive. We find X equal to 0.9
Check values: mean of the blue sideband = 22.8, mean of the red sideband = 22.4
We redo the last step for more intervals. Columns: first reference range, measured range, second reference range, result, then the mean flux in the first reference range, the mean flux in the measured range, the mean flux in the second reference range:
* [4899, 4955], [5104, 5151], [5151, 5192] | -1.9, 22.9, 22.5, 21.4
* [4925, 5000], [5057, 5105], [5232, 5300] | -0.1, 22.6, 22.5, 22.3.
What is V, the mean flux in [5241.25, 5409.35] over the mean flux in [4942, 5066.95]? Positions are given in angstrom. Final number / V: 1.0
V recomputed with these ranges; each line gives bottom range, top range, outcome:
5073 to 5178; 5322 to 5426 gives 1.00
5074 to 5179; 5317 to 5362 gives 1.00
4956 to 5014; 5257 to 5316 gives 1.00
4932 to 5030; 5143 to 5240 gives 0.98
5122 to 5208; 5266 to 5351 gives 1.02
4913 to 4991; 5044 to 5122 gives 1.00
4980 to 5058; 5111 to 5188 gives 0.99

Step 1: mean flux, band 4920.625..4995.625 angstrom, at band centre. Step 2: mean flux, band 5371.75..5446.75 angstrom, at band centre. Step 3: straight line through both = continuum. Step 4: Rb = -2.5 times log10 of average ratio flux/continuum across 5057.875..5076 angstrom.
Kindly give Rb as -0.02 mag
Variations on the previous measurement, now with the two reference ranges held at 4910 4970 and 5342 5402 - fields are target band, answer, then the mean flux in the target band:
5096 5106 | 0.050 mag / 21.5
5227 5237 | -0.010 mag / 22.7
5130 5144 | -0.002 mag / 22.6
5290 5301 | -0.018 mag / 22.8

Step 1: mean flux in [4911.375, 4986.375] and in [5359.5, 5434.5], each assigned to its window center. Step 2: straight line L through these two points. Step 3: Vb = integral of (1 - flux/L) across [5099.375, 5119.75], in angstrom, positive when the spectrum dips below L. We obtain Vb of 0.2 angstrom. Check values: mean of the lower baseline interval 22.6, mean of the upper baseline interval 22.2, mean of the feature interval 22.2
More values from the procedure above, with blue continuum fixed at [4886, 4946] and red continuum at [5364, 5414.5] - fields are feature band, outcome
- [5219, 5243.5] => -0.1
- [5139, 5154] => 0.1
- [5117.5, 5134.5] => -0.1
